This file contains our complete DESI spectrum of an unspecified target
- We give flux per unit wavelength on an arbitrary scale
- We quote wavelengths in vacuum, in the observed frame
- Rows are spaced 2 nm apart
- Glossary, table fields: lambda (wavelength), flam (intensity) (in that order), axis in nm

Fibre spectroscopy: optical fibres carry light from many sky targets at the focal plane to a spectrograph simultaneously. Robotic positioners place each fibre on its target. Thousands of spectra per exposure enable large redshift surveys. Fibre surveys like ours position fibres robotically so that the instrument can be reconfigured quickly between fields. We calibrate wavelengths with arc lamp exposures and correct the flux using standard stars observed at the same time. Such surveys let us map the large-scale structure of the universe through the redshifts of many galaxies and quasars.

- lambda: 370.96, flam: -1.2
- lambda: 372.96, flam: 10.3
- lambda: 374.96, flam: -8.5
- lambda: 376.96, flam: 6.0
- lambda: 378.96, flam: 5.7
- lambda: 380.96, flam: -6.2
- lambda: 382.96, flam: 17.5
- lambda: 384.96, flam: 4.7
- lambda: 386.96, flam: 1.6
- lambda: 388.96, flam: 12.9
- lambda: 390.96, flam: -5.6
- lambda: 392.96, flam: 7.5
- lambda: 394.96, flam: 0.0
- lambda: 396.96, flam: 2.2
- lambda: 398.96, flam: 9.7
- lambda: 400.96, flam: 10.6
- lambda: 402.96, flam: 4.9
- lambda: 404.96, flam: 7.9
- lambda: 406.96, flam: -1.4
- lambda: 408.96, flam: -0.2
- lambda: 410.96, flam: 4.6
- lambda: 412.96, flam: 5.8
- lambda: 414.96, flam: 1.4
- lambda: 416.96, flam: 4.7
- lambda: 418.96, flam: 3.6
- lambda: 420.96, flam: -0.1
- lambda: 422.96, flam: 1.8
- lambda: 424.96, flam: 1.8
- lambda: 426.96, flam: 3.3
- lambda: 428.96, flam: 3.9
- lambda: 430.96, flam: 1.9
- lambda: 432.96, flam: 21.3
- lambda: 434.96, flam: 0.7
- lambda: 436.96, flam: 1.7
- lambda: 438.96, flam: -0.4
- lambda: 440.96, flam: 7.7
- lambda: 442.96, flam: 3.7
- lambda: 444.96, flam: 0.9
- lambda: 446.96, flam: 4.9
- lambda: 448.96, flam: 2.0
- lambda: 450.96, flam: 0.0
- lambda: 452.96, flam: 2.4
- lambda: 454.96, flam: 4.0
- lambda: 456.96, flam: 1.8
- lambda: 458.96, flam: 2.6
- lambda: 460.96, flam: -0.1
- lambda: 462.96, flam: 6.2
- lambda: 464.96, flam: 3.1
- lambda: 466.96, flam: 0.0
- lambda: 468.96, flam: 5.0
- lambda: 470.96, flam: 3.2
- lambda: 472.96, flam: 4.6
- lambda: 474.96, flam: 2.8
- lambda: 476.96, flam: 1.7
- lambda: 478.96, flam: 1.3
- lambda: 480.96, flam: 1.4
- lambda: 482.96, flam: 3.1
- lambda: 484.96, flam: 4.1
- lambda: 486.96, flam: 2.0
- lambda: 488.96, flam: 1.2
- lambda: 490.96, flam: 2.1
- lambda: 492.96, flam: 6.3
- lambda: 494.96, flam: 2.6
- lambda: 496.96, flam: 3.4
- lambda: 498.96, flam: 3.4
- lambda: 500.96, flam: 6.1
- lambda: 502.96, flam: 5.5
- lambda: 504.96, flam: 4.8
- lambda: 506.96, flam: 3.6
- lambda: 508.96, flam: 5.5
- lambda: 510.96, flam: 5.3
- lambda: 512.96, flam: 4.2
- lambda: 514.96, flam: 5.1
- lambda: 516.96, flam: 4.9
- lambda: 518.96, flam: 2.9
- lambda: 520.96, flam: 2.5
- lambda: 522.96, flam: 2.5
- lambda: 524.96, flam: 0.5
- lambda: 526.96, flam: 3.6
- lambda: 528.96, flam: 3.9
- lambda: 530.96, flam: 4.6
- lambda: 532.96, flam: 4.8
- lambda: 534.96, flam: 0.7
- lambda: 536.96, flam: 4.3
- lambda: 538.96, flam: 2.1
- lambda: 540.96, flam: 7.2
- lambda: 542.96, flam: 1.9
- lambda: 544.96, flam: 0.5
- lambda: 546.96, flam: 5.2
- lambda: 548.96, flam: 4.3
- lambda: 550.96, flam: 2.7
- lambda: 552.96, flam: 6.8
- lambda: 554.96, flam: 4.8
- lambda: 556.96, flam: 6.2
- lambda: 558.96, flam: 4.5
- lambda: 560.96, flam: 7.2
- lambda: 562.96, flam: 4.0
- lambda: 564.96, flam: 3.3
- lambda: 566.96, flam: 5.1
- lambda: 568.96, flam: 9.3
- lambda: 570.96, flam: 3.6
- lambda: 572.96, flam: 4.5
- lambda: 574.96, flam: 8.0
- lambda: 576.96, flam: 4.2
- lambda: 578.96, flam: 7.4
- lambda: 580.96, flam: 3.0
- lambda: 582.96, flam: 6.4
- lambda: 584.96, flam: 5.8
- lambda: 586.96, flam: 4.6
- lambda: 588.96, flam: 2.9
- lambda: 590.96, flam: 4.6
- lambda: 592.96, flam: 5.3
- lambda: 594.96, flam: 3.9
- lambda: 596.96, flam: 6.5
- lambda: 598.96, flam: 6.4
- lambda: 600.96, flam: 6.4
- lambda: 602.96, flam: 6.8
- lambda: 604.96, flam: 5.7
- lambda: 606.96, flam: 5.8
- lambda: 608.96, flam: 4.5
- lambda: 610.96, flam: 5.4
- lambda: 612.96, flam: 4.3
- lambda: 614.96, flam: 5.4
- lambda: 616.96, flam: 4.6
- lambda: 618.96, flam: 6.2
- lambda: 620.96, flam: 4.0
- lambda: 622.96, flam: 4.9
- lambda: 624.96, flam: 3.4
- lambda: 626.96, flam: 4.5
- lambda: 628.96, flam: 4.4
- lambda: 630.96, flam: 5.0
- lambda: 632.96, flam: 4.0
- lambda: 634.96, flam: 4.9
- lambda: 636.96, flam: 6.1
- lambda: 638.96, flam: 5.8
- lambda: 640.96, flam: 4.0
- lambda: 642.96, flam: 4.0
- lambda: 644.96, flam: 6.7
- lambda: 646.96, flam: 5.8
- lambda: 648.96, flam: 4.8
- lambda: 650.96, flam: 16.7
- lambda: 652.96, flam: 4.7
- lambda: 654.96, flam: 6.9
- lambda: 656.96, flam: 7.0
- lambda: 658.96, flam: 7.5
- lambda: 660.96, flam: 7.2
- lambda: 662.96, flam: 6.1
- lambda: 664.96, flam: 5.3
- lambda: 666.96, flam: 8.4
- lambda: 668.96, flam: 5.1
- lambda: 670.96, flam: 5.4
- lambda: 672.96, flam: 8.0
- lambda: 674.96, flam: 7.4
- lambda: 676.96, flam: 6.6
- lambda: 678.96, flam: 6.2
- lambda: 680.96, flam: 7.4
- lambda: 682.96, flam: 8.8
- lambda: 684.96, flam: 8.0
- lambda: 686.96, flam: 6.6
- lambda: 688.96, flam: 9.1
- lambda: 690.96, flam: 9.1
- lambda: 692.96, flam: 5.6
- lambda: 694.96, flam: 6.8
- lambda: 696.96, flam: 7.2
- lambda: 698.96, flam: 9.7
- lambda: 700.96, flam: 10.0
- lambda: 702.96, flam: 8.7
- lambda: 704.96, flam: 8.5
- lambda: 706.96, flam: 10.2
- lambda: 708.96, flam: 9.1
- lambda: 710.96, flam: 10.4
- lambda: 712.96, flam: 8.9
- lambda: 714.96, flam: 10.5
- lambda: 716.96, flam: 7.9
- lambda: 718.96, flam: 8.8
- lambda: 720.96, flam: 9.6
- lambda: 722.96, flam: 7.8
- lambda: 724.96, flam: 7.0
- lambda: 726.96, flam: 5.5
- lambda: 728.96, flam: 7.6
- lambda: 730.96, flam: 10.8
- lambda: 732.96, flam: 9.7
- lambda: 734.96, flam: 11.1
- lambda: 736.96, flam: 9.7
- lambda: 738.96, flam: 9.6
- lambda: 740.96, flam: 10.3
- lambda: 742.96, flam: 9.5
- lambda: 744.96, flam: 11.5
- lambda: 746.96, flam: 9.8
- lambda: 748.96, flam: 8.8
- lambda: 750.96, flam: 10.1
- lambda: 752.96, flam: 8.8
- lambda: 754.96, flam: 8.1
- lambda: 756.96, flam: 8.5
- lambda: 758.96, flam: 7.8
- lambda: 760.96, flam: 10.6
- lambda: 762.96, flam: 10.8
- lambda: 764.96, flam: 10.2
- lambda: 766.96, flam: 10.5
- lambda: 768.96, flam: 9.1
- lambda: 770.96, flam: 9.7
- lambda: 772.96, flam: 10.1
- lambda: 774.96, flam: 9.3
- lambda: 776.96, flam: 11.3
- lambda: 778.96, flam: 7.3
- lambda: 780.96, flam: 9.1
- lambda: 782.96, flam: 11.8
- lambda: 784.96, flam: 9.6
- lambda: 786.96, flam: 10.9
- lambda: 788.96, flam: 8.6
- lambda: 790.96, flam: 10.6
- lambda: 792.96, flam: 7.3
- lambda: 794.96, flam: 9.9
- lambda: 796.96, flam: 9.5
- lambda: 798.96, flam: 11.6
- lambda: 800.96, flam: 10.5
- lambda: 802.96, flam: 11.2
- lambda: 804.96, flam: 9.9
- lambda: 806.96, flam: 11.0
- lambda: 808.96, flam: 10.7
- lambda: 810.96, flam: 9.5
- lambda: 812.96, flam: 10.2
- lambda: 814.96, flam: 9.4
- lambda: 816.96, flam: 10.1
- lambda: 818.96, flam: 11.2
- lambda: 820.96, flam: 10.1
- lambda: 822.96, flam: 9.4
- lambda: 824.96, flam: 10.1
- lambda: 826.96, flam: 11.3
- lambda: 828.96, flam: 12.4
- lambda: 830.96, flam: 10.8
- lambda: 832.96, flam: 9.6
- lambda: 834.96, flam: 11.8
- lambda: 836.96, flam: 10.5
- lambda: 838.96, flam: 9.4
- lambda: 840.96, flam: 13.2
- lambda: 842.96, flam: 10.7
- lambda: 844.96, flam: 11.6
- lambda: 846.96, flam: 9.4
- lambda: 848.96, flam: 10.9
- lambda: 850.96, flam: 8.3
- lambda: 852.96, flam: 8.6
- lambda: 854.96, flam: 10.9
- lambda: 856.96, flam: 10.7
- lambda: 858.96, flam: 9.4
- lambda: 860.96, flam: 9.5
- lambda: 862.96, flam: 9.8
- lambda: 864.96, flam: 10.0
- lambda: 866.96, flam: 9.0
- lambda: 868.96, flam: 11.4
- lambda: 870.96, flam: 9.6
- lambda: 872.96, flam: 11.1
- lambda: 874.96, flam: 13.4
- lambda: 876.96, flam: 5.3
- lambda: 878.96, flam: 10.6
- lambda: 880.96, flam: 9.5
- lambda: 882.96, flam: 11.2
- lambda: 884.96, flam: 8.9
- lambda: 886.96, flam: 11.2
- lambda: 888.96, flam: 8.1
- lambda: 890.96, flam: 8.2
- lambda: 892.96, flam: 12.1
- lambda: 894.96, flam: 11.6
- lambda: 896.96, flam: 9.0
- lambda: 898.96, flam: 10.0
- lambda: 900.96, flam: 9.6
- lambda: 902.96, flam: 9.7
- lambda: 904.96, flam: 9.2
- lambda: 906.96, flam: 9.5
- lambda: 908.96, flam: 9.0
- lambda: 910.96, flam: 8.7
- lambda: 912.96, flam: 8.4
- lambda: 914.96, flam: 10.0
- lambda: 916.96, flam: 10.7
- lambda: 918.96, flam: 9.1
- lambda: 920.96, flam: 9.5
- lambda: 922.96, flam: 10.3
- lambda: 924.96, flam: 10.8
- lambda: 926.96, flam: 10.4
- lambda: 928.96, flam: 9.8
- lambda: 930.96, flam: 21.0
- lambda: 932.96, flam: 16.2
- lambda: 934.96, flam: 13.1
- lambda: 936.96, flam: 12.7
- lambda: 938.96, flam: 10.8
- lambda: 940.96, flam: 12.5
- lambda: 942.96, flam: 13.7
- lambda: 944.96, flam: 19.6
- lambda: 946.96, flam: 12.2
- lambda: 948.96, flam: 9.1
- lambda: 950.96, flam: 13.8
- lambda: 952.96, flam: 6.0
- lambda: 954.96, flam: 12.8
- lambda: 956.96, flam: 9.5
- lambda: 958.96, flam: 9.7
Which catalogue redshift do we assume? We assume 0.746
